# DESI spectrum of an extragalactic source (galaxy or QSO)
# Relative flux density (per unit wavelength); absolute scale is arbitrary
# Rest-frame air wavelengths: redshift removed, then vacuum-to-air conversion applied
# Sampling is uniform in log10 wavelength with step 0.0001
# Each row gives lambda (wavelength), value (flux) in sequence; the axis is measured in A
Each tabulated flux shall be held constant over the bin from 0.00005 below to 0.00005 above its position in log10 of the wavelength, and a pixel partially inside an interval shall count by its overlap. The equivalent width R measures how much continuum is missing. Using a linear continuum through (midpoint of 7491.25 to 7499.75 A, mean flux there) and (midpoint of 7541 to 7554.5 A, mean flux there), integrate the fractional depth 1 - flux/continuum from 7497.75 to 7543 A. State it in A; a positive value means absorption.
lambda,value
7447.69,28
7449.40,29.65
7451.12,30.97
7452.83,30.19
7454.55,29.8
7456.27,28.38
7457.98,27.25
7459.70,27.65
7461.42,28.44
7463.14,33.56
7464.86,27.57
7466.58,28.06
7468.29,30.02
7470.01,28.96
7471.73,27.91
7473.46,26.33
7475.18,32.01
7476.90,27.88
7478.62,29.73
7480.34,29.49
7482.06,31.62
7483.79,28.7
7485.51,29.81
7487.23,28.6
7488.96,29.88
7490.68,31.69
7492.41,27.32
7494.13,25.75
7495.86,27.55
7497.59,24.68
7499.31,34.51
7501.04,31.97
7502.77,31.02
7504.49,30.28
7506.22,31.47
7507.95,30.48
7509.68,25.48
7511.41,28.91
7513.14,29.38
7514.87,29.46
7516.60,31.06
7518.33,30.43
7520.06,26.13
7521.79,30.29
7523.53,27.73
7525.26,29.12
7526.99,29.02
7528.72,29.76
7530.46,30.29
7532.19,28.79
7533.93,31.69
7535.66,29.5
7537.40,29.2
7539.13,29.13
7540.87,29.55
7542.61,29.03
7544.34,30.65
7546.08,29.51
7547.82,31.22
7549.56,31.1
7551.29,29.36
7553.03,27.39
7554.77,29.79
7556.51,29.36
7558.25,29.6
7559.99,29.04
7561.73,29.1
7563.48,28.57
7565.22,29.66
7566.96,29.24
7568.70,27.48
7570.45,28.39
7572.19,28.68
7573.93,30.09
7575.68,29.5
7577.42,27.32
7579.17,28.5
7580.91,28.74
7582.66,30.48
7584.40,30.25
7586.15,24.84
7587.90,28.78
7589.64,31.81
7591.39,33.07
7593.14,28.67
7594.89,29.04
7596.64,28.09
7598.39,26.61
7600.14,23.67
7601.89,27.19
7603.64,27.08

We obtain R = -1.6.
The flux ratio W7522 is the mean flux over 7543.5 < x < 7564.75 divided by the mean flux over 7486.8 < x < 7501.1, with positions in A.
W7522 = 1.02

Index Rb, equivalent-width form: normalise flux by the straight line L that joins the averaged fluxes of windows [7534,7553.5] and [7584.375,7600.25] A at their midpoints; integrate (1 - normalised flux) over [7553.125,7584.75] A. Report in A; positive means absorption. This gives 0.1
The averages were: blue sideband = 29.7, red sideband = 28.6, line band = 29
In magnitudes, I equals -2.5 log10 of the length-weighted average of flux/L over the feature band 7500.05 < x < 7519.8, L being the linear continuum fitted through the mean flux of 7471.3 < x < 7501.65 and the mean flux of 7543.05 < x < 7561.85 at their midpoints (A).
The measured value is -0.02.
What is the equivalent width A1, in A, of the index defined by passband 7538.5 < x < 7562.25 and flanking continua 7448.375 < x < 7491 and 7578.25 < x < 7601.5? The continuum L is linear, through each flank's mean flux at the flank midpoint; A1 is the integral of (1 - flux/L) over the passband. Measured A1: -0.59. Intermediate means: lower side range 29.3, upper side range 28.6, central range 29.6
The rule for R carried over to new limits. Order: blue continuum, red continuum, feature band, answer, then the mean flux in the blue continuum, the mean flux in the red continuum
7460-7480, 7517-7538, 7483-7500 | 0.2 A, 29.1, 29.4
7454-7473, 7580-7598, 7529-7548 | -0.5 A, 28.8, 29.3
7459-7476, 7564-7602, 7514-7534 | -0.4 A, 29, 28.7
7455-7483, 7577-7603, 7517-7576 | -1.4 A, 29.1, 28.5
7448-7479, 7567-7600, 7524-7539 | -0.3 A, 29.1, 28.8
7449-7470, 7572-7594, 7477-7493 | -0.2 A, 29.3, 29.3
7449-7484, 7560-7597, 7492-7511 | 0.0 A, 29.2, 29.1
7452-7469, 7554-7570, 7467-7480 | 0.1 A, 29.1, 29.1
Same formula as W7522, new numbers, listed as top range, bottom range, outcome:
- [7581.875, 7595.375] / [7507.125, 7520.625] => 1.02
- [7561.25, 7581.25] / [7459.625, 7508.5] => 0.98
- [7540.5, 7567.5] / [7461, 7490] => 1.01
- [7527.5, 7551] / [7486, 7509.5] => 1.01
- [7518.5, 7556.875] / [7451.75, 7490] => 1.01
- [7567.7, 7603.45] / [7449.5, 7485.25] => 0.98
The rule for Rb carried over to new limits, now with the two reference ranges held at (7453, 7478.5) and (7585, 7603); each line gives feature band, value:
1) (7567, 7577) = -0.17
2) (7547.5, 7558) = -0.44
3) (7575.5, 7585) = -0.27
